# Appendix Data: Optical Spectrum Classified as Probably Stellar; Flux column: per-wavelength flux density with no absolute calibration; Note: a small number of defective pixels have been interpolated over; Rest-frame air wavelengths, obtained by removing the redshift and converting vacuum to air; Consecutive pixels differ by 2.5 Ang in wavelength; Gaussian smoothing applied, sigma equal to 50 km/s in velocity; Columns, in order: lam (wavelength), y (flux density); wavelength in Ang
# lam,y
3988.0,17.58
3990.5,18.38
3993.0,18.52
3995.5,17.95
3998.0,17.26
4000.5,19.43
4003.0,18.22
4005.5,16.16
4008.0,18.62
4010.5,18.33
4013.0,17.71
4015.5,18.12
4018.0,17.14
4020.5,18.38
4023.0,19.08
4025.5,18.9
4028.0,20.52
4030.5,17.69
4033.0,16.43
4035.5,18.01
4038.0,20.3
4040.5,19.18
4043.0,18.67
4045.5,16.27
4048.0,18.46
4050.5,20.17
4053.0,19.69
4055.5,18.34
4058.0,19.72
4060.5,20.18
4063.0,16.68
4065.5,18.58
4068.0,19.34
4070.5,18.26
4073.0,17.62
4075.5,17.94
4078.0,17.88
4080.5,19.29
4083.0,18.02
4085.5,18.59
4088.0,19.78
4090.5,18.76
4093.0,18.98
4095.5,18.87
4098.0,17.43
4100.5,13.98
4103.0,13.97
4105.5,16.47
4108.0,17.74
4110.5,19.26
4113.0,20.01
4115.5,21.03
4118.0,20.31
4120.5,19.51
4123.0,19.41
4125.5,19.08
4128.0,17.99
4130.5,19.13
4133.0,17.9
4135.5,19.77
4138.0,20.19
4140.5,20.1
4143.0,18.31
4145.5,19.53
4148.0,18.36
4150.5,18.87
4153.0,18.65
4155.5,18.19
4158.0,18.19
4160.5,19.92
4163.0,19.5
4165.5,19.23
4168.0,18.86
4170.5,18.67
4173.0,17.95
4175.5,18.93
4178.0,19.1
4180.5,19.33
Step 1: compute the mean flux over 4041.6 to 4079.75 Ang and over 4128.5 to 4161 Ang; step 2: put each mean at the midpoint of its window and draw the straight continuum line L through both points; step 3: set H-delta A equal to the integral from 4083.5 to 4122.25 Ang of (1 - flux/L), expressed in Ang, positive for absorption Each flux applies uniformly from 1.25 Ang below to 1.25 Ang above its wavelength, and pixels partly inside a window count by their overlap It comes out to 0.9 Ang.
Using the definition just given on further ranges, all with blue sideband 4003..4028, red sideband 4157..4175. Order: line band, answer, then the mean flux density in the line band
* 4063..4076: 0.16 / 18.2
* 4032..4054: -0.33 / 18.6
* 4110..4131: -0.96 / 19.5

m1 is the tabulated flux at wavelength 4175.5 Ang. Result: 18.93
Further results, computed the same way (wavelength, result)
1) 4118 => 20.31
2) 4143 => 18.31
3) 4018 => 17.14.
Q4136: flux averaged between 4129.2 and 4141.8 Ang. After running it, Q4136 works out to 19.4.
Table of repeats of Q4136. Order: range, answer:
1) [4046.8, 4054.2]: 19.4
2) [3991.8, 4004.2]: 18.3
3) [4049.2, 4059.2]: 19.5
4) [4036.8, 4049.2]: 18.6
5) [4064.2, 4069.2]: 18.9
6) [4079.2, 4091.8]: 18.9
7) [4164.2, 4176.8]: 18.7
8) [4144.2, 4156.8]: 18.7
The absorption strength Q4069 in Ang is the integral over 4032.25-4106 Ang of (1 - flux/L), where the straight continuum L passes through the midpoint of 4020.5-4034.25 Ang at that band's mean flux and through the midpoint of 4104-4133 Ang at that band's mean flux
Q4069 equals 2.0 Ang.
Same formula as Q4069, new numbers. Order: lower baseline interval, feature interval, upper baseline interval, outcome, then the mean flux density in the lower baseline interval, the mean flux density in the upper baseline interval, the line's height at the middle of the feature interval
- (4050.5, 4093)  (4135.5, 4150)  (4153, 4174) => -0.4 Ang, 18.7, 18.8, 18.8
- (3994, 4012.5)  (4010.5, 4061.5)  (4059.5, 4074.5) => -1.2 Ang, 18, 18.4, 18.2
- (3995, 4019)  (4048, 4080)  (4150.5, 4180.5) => -0.8 Ang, 17.9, 18.9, 18.2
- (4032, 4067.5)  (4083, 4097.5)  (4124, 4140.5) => 0.0 Ang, 18.7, 19.1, 18.9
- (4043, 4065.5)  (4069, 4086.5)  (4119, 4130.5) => 0.5 Ang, 18.7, 19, 18.8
